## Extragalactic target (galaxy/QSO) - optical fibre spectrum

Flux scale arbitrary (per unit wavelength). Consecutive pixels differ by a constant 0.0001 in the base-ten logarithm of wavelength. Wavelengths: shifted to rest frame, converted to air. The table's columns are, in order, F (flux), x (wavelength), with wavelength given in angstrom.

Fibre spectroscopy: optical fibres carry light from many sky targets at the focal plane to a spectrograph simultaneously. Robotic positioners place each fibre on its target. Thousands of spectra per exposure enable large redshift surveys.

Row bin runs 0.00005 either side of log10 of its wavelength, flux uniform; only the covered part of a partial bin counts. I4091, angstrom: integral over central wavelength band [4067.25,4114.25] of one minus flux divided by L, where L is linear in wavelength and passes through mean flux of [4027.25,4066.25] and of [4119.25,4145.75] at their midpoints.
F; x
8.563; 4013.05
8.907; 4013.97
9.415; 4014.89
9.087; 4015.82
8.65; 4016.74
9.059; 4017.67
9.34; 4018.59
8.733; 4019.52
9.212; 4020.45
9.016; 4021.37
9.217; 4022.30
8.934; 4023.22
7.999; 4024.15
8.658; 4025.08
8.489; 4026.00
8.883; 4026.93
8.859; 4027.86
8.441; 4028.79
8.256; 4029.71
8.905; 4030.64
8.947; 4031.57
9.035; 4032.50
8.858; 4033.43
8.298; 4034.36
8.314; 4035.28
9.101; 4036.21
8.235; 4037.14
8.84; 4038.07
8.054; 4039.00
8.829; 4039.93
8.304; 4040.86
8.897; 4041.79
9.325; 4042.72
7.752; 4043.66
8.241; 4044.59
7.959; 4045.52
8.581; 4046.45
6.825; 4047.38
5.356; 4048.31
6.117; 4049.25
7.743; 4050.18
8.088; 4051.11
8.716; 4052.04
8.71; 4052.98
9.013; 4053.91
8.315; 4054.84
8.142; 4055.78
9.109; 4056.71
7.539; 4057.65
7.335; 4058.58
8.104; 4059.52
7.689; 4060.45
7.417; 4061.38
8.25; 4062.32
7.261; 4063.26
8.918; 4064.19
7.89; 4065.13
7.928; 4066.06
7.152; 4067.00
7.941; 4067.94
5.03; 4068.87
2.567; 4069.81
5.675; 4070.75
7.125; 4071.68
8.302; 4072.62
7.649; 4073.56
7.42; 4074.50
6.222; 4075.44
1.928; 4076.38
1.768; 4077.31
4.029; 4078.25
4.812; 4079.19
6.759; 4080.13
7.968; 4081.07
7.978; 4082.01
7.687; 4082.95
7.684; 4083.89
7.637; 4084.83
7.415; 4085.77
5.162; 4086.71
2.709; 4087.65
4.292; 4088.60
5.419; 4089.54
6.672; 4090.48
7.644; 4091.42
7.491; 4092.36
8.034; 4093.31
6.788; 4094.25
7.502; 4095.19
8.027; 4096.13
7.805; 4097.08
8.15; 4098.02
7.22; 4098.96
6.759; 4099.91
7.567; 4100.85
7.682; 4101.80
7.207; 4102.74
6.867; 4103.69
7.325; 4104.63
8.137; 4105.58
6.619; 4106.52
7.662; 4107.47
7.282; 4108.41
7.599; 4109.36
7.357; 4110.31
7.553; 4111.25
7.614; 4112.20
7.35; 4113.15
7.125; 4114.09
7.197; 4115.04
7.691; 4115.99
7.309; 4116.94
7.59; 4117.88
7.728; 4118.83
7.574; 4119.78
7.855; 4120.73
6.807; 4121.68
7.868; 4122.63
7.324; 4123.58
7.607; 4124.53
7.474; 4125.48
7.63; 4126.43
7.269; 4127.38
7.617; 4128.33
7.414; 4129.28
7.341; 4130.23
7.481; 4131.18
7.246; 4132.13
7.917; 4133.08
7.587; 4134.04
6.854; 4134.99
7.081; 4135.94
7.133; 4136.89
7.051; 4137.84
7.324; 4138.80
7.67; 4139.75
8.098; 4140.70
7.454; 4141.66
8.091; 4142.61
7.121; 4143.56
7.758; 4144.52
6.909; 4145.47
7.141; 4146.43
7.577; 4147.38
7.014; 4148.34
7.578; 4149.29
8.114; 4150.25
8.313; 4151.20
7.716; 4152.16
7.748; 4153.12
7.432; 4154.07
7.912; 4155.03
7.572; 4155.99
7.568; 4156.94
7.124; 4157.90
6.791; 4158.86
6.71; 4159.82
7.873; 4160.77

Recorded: 6.75 angstrom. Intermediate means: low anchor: 8.21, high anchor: 7.45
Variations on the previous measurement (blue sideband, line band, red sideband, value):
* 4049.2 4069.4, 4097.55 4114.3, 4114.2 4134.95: 0.4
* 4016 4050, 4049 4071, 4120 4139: 1.6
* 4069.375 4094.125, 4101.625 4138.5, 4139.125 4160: -2.7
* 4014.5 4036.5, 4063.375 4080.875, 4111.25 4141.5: 4.4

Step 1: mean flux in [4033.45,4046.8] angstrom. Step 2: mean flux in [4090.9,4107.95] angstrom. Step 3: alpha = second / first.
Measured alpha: 0.9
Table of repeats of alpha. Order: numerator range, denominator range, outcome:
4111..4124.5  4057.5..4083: 1.13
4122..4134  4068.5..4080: 1.43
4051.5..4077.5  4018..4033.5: 0.81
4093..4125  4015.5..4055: 0.88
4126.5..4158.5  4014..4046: 0.86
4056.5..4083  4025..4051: 0.81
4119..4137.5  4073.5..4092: 1.26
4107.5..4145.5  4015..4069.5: 0.90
